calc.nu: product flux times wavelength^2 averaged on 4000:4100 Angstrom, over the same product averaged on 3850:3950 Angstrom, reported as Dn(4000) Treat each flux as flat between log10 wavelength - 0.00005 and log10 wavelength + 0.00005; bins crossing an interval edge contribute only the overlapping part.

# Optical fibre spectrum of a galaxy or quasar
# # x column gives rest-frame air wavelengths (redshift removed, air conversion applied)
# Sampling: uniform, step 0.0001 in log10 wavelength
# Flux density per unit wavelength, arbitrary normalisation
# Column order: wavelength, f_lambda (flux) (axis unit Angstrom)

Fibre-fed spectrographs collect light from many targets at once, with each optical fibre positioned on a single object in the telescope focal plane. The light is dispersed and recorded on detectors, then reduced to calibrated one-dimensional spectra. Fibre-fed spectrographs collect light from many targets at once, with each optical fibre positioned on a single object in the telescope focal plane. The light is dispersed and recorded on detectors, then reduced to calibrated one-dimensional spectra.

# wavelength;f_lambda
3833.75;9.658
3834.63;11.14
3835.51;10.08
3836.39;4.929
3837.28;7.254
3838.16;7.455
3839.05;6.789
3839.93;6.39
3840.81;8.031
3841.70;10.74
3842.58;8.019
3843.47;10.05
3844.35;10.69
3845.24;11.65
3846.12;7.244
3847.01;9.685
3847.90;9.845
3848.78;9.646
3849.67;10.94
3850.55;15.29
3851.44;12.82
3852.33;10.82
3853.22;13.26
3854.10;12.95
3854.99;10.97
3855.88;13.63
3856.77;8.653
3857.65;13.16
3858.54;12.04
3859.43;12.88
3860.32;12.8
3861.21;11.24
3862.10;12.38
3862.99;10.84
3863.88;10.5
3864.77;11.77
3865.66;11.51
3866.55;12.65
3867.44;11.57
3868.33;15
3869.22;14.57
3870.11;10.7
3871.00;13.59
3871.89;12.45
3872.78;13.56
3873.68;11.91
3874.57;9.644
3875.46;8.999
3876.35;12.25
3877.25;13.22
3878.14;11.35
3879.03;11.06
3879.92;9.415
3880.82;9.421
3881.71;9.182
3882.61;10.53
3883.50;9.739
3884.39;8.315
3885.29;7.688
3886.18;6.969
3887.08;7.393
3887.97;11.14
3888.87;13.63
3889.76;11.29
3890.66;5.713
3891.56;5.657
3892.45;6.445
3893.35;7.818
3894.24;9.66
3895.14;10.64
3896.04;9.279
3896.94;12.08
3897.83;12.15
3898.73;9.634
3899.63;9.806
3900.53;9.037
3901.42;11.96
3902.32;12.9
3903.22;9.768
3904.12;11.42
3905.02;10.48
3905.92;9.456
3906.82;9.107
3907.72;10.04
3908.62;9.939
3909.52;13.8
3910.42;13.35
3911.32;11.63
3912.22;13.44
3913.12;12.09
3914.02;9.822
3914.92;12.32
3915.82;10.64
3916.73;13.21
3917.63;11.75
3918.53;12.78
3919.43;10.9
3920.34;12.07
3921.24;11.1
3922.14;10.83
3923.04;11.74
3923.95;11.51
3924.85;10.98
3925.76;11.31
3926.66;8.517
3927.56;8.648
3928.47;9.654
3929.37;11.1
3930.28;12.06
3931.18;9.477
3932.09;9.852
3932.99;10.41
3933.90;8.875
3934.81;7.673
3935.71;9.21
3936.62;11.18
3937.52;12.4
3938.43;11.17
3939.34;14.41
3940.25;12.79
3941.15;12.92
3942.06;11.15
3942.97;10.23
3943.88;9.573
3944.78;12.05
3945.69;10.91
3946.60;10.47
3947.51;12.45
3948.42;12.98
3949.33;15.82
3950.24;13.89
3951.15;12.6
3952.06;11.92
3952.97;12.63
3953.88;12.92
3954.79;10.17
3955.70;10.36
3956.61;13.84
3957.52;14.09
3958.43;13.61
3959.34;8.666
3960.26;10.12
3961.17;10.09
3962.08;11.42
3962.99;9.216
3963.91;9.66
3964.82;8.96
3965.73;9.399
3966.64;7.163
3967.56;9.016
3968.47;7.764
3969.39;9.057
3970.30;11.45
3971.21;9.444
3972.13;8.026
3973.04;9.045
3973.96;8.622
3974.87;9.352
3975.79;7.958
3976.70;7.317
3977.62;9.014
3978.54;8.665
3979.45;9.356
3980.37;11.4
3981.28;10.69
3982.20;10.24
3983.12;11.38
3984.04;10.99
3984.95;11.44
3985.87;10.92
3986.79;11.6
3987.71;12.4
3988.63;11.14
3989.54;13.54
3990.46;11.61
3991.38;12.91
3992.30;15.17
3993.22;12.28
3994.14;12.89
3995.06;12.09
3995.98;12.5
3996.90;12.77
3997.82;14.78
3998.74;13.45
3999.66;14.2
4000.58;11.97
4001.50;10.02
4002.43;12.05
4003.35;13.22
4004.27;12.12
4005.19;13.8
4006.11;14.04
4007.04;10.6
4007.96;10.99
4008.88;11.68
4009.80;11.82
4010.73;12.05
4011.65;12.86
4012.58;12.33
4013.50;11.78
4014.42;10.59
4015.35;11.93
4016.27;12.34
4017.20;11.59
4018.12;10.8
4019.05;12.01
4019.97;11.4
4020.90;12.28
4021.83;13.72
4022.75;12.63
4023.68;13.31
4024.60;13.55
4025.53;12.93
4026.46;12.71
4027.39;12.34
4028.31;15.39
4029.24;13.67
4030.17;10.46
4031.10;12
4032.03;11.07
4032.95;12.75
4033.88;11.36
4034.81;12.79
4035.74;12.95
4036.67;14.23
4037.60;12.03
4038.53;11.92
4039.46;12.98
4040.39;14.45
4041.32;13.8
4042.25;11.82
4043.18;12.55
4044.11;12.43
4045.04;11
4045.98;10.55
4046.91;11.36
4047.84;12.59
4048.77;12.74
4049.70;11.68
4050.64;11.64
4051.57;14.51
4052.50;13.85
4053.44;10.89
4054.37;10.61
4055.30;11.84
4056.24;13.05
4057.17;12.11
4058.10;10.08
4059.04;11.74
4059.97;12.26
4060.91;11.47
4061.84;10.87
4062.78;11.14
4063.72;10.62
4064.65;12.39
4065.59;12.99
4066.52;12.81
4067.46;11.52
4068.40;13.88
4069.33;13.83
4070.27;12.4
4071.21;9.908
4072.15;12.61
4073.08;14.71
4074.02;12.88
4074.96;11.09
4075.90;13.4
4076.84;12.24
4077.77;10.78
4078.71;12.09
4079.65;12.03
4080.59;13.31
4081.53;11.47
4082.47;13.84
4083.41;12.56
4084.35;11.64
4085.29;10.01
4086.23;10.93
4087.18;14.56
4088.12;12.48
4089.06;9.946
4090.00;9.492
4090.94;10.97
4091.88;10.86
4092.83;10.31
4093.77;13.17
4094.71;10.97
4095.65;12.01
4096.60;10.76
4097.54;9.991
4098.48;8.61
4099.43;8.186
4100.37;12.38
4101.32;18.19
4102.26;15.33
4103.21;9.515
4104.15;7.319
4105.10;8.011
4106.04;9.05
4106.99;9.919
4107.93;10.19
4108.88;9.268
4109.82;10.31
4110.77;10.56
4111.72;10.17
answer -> 1.17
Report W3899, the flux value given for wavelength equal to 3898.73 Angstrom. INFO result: 9.634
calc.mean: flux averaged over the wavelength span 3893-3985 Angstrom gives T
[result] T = 10.8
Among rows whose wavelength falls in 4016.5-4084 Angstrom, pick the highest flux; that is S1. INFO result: 15.39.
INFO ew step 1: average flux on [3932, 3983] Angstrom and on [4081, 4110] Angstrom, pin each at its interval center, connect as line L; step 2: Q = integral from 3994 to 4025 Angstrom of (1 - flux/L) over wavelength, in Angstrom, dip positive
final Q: -4.5 Angstrom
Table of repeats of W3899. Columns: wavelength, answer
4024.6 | 13.55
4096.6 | 10.76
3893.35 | 7.818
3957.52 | 14.09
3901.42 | 11.96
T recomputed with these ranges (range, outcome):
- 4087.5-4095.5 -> 11.1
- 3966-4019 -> 11.2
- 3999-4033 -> 12.3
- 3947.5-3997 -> 11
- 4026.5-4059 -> 12.3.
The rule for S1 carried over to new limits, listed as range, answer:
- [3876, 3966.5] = 15.82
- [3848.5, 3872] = 15.29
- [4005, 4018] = 14.04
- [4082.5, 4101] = 14.56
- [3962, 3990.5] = 13.54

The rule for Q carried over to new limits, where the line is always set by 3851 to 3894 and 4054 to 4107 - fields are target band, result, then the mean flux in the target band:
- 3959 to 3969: 1.8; 9.22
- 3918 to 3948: 0.6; 10.9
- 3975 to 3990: 1.1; 10.5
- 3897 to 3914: -0.1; 11.1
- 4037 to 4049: -0.9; 12.3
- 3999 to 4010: -0.8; 12.2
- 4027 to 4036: -0.8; 12.5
